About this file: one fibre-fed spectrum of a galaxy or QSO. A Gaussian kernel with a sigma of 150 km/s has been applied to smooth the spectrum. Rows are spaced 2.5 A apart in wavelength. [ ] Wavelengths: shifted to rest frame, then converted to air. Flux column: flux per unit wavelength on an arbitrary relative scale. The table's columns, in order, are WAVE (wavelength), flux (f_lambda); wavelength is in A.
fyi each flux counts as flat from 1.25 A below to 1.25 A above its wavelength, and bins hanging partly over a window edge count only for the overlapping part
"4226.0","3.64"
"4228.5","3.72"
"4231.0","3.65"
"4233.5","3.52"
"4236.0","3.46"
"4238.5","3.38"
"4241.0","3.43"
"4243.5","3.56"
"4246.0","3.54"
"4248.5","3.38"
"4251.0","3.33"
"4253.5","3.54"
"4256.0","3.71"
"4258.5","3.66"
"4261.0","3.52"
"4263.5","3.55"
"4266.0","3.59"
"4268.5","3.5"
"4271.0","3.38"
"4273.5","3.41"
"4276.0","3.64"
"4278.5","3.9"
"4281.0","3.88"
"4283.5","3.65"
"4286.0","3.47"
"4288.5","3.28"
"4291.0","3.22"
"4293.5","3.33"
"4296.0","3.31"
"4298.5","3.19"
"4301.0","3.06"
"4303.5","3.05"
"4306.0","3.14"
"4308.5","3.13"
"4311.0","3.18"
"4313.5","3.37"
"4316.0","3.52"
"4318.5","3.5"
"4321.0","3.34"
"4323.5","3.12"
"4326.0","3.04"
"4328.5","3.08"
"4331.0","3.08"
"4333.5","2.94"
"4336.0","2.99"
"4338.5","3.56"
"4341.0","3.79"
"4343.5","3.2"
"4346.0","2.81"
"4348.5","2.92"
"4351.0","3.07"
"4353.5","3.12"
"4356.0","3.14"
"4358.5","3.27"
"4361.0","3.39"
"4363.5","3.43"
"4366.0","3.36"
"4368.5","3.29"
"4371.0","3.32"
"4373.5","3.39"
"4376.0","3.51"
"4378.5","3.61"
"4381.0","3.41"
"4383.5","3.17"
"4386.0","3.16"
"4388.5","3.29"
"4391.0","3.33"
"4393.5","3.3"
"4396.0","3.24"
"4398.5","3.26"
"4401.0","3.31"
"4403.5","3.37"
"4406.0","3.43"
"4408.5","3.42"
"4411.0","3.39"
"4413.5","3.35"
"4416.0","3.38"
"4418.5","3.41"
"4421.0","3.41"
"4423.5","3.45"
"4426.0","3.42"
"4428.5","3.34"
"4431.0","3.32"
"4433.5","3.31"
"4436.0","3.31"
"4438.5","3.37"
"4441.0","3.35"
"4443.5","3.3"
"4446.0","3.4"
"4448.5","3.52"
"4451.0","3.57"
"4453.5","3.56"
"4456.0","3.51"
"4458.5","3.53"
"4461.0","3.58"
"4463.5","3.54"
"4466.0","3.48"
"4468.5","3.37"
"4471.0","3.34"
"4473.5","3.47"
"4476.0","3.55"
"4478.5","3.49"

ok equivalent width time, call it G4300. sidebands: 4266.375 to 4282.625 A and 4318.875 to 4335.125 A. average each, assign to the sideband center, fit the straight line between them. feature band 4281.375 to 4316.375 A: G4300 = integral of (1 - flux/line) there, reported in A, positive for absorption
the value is 1.0 A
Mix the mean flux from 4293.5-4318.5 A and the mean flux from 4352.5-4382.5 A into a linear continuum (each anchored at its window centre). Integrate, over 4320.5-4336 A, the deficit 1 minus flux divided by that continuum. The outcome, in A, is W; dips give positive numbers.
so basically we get 0.9 A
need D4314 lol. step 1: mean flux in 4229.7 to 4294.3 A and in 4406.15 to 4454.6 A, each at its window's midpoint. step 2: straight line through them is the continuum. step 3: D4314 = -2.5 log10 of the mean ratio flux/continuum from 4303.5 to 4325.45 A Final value 0.07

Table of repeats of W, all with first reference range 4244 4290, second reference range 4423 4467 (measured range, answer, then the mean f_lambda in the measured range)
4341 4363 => 2.1 A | 3.16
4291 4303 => 1.1 A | 3.21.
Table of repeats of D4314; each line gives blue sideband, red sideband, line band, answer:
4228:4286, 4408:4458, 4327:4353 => 0.113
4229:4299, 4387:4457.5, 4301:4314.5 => 0.102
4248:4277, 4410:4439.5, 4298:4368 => 0.081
